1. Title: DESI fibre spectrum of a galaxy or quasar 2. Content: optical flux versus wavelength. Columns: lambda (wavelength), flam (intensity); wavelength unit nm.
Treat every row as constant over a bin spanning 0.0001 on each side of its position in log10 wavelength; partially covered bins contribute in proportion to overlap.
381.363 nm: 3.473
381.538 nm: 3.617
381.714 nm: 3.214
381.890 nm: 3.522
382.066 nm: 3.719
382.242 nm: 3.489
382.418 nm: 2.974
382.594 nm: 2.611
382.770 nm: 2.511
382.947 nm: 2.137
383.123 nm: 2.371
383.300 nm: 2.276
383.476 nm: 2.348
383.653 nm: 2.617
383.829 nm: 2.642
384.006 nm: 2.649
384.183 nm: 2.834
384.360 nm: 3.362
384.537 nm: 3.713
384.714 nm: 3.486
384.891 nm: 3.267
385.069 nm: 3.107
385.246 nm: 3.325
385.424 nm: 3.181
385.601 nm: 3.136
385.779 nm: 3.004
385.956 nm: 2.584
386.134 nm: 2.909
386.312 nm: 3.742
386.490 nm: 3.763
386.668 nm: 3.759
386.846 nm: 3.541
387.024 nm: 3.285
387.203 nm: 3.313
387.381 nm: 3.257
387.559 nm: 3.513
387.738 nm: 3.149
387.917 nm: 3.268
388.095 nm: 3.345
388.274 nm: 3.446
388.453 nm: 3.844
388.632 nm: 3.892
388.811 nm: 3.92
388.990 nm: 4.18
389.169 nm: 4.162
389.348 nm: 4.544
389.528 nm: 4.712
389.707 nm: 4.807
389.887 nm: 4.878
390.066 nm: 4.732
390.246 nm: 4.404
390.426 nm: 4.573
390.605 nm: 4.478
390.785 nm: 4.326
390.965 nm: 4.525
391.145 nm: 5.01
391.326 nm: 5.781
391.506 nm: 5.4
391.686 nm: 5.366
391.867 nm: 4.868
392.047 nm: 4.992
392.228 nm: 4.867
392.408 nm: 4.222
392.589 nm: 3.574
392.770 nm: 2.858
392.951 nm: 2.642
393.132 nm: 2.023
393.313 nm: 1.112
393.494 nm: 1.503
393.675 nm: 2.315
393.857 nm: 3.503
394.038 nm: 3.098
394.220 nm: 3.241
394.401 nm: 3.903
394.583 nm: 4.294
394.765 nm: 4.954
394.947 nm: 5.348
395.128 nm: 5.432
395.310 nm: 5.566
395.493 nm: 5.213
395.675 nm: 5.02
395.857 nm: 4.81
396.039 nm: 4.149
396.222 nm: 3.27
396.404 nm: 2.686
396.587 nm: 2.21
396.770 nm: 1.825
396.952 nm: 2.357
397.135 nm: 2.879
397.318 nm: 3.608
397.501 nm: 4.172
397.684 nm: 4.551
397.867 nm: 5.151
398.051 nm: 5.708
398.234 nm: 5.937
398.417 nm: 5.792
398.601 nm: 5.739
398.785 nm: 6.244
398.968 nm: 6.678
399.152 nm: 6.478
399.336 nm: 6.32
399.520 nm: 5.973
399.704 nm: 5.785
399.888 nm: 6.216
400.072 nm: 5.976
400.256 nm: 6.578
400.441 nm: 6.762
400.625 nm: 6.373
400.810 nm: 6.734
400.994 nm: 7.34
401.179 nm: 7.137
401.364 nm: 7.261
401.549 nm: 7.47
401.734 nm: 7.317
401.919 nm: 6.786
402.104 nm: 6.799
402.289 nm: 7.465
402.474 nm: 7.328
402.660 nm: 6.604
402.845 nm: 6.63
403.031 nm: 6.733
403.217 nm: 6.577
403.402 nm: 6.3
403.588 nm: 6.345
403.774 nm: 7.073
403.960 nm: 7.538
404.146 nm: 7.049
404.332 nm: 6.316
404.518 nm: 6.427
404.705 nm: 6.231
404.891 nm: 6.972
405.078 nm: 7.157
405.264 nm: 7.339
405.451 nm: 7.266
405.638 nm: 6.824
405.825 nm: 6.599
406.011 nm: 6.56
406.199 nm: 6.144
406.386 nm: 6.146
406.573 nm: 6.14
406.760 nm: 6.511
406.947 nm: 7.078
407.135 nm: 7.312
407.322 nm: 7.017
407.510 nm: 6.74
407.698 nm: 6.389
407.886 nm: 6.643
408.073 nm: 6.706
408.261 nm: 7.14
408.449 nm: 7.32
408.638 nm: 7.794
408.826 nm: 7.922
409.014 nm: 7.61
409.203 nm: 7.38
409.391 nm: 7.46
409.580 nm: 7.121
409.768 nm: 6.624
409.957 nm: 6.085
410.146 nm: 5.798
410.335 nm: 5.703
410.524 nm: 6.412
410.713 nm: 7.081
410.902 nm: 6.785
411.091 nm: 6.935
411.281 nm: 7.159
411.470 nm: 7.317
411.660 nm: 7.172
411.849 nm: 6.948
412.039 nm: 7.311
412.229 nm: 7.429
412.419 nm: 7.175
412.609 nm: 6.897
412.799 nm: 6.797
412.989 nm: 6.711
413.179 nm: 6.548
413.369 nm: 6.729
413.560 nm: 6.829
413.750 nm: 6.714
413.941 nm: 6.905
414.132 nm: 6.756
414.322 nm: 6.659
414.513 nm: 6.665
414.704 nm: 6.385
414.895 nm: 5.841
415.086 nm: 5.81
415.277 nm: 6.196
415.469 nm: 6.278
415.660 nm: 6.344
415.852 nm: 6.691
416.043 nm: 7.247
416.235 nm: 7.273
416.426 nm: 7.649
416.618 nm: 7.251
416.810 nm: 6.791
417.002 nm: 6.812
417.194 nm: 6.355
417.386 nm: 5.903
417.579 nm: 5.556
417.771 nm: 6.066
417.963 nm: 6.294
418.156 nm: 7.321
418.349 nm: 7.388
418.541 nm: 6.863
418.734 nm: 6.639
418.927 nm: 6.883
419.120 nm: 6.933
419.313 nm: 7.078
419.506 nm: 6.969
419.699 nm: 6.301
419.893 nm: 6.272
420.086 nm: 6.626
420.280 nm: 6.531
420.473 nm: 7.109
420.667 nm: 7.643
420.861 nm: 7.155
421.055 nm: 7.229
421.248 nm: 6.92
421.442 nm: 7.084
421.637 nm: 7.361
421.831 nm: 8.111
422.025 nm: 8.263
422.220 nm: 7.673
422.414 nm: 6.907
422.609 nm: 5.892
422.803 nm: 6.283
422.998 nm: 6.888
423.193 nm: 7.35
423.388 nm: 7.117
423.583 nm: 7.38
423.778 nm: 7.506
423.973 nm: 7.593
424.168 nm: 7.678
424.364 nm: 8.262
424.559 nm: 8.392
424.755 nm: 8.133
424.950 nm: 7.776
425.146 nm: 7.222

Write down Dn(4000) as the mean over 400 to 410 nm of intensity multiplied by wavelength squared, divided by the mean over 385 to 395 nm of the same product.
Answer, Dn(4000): 1.95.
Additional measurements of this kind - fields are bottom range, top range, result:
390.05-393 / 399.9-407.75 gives 1.60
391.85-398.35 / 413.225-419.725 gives 1.93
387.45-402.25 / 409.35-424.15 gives 1.61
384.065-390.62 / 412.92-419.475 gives 2.09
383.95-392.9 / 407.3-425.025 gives 2.04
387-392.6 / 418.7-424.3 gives 1.93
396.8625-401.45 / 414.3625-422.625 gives 1.30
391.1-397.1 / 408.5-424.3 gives 2.01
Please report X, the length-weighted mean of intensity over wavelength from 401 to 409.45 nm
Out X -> 6.93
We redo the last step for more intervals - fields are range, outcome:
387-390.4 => 3.95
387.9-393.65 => 4.06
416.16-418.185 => 6.63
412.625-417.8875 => 6.59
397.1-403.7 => 6.25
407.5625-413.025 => 6.96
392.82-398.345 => 3.75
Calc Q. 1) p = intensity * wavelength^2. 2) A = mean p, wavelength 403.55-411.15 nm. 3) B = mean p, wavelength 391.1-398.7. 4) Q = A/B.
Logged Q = 1.8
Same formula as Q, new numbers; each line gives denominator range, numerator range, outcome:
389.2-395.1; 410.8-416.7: 1.85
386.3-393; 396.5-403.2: 1.49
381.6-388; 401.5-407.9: 2.42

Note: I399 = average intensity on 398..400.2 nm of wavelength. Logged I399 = 6.09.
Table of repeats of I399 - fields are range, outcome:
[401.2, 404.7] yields 6.88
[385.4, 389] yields 3.42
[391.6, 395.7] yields 3.89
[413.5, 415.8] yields 6.45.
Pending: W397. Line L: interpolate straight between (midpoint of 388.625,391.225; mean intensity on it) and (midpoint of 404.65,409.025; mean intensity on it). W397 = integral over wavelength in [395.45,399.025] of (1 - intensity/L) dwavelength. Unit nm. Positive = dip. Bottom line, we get 0.763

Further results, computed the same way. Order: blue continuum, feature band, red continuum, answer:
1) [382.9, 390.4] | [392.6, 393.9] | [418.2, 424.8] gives 0.58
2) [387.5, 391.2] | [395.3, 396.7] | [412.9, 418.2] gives 0.23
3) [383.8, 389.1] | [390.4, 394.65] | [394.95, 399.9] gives 0.29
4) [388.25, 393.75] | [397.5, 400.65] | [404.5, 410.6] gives -0.31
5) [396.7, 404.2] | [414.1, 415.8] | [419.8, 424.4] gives 0.13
